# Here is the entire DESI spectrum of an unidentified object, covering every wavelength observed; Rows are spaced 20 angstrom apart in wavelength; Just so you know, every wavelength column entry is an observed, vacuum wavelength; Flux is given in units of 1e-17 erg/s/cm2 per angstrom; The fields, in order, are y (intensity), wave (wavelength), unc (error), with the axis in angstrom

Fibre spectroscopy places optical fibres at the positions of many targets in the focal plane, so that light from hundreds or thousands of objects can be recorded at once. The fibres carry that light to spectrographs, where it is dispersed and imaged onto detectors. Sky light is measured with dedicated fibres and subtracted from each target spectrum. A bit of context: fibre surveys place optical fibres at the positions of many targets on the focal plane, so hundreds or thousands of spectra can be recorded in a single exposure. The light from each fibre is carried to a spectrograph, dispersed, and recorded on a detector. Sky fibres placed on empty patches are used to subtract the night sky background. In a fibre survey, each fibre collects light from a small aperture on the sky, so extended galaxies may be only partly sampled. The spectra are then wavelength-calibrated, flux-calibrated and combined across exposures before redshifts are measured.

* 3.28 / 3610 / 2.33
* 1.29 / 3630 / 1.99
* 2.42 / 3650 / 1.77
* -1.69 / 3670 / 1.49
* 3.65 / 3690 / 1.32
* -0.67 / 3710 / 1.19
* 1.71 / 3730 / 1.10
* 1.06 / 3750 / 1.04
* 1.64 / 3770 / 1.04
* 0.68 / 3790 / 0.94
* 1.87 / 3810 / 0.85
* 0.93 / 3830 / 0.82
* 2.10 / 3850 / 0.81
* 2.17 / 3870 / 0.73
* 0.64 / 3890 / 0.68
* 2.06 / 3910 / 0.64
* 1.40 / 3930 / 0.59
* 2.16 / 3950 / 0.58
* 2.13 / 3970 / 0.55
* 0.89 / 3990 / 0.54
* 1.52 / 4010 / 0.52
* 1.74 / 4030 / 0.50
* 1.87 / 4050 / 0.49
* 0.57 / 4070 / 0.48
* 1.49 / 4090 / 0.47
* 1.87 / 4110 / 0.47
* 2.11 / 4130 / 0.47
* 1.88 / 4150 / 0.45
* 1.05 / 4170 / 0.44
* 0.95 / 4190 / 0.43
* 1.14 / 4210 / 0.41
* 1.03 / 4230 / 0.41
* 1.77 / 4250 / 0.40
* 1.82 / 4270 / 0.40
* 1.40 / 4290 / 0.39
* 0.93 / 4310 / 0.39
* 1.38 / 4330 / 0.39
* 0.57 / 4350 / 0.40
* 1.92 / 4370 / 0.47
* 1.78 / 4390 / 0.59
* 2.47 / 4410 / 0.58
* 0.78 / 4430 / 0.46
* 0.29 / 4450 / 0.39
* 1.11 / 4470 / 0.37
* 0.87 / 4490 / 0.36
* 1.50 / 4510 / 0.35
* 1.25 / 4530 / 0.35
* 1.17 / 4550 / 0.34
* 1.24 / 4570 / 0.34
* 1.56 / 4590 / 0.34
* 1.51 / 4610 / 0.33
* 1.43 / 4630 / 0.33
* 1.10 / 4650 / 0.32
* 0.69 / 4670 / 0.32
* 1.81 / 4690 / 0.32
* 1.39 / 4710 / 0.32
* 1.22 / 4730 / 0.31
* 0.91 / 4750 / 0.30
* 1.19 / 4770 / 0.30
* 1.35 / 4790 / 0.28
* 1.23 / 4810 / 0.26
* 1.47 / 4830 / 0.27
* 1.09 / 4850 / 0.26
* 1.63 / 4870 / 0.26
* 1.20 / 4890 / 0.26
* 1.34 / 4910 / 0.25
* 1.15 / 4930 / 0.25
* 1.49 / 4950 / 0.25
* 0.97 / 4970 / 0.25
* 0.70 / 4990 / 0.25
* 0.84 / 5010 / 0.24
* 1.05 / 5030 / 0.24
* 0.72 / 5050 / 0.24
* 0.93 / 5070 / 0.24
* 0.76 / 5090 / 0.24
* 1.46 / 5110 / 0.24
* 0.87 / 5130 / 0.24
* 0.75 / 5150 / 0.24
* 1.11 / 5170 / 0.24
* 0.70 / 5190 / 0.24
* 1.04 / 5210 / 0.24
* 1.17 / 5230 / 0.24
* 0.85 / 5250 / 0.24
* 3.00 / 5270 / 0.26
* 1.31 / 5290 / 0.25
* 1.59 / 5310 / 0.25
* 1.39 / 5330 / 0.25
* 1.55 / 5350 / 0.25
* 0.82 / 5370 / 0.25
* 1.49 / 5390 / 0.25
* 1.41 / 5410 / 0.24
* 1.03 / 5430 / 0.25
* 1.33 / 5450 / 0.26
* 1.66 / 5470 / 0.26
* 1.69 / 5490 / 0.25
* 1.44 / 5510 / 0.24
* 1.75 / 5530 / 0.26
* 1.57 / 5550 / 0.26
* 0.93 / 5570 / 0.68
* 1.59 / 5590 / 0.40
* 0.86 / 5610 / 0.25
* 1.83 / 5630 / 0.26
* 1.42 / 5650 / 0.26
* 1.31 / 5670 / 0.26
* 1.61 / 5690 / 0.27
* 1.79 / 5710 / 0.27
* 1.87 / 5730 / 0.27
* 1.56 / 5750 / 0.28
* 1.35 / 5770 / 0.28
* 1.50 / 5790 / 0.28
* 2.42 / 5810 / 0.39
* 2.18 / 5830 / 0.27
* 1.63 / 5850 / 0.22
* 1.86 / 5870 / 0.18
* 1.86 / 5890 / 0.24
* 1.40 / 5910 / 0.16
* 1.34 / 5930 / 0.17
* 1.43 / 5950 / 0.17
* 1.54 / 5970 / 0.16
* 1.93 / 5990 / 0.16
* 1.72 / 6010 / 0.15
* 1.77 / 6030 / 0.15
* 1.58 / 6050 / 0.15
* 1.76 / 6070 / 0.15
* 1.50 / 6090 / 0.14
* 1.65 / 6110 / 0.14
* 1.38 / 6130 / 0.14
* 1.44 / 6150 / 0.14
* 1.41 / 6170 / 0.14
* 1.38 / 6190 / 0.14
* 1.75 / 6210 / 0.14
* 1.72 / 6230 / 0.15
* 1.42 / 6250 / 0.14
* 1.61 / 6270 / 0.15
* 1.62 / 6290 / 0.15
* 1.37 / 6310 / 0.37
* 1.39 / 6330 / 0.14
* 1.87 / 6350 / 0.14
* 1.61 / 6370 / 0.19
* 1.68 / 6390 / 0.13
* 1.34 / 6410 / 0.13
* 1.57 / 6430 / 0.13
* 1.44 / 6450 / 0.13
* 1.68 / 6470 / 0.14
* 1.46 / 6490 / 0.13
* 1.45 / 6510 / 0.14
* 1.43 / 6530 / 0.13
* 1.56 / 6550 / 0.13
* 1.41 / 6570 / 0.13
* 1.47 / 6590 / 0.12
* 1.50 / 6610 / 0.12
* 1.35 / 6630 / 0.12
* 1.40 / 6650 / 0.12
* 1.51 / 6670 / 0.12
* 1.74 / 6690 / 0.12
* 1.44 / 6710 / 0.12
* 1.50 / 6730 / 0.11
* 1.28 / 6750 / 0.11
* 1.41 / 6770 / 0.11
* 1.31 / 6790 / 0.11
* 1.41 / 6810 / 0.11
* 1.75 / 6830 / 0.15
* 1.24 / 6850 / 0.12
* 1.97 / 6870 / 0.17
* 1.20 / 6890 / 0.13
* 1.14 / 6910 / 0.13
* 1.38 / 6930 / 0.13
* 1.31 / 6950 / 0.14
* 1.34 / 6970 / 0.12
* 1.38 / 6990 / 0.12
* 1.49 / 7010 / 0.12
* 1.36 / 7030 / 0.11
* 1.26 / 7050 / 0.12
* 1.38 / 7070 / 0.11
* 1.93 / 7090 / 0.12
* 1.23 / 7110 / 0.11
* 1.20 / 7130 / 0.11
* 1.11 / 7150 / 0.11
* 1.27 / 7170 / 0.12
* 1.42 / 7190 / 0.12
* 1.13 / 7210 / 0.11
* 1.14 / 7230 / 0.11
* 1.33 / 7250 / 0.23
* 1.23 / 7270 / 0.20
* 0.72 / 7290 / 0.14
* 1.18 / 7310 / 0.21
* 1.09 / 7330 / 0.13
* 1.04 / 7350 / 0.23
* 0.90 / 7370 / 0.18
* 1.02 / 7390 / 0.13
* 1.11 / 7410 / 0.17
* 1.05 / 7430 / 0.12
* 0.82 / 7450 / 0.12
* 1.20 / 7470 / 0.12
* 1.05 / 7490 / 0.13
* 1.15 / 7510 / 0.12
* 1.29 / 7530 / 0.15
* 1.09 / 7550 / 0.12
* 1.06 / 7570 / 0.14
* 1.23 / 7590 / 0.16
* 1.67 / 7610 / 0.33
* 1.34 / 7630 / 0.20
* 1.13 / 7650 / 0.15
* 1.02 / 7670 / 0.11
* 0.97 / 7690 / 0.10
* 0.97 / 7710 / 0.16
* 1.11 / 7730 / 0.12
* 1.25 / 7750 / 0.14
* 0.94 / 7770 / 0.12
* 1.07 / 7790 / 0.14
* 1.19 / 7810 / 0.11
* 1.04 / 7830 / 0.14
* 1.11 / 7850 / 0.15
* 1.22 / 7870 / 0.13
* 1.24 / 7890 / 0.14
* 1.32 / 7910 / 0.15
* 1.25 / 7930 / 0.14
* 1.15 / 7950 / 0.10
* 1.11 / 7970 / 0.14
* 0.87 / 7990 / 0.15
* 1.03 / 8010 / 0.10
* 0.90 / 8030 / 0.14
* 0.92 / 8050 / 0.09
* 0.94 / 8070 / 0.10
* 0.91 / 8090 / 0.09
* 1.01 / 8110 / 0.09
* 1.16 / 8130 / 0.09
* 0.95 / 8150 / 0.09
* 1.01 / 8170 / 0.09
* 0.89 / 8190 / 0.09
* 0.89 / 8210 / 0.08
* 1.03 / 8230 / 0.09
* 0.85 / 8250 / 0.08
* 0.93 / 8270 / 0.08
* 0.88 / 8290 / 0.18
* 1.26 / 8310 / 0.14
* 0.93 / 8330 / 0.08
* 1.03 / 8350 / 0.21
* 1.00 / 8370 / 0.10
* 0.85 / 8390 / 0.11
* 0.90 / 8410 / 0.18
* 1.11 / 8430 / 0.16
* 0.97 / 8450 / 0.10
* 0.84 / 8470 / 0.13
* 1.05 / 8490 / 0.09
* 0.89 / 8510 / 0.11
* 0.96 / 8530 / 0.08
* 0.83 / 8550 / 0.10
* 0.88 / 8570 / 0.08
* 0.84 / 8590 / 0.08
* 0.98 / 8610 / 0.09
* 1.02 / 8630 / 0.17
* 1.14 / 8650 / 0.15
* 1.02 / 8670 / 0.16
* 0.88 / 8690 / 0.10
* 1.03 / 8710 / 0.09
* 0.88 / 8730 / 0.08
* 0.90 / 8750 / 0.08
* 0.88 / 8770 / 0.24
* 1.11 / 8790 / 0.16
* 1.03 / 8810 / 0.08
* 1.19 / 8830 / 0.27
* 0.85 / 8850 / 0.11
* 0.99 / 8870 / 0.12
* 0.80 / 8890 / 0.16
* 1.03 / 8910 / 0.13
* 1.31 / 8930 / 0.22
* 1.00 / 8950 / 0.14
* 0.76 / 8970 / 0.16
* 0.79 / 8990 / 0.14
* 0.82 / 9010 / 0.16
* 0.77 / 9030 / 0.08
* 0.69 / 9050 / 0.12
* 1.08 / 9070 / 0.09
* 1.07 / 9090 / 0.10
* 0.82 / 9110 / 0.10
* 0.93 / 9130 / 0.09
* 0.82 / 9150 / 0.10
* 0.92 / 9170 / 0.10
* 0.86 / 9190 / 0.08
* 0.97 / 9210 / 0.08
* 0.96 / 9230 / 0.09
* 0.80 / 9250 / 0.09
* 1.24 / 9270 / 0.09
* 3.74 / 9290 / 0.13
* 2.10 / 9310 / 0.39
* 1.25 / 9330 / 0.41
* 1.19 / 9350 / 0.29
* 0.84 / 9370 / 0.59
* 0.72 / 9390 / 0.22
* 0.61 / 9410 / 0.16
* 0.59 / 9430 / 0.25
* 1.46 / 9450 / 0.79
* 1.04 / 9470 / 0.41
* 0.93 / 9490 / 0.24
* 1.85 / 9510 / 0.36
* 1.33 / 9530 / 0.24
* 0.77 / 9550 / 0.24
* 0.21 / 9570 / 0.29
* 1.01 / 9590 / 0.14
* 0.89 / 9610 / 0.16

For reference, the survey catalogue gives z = 0.414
